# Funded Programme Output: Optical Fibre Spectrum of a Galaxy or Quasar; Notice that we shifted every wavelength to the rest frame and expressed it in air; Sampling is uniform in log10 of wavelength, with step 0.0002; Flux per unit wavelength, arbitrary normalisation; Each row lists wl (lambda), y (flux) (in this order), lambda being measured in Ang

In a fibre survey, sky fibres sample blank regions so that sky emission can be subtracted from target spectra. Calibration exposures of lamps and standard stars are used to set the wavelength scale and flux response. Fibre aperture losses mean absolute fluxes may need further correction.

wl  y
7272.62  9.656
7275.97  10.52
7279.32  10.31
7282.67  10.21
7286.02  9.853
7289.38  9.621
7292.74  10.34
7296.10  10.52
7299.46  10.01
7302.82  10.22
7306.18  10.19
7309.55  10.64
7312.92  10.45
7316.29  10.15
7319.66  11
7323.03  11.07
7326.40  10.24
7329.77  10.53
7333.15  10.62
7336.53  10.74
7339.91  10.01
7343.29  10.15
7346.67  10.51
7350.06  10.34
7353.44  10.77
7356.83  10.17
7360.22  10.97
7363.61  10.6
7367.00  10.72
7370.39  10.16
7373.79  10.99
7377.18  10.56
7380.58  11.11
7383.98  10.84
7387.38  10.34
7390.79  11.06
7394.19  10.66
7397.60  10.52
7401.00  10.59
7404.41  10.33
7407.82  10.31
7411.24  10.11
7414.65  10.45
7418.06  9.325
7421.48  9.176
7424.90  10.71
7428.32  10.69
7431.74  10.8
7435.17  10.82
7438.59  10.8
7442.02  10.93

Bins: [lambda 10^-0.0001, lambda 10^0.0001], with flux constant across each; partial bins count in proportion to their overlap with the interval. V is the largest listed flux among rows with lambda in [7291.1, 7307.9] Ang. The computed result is 10.52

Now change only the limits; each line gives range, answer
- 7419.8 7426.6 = 10.71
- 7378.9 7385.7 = 11.11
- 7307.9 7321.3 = 11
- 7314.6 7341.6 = 11.07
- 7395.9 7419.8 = 10.59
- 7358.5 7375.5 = 10.99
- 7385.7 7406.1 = 11.06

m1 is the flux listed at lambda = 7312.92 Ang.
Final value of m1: 10.45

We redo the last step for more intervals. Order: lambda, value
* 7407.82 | 10.31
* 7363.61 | 10.6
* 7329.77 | 10.53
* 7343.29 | 10.15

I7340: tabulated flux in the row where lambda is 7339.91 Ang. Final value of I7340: 10.01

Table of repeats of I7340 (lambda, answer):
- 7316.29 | 10.15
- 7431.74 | 10.8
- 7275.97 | 10.52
